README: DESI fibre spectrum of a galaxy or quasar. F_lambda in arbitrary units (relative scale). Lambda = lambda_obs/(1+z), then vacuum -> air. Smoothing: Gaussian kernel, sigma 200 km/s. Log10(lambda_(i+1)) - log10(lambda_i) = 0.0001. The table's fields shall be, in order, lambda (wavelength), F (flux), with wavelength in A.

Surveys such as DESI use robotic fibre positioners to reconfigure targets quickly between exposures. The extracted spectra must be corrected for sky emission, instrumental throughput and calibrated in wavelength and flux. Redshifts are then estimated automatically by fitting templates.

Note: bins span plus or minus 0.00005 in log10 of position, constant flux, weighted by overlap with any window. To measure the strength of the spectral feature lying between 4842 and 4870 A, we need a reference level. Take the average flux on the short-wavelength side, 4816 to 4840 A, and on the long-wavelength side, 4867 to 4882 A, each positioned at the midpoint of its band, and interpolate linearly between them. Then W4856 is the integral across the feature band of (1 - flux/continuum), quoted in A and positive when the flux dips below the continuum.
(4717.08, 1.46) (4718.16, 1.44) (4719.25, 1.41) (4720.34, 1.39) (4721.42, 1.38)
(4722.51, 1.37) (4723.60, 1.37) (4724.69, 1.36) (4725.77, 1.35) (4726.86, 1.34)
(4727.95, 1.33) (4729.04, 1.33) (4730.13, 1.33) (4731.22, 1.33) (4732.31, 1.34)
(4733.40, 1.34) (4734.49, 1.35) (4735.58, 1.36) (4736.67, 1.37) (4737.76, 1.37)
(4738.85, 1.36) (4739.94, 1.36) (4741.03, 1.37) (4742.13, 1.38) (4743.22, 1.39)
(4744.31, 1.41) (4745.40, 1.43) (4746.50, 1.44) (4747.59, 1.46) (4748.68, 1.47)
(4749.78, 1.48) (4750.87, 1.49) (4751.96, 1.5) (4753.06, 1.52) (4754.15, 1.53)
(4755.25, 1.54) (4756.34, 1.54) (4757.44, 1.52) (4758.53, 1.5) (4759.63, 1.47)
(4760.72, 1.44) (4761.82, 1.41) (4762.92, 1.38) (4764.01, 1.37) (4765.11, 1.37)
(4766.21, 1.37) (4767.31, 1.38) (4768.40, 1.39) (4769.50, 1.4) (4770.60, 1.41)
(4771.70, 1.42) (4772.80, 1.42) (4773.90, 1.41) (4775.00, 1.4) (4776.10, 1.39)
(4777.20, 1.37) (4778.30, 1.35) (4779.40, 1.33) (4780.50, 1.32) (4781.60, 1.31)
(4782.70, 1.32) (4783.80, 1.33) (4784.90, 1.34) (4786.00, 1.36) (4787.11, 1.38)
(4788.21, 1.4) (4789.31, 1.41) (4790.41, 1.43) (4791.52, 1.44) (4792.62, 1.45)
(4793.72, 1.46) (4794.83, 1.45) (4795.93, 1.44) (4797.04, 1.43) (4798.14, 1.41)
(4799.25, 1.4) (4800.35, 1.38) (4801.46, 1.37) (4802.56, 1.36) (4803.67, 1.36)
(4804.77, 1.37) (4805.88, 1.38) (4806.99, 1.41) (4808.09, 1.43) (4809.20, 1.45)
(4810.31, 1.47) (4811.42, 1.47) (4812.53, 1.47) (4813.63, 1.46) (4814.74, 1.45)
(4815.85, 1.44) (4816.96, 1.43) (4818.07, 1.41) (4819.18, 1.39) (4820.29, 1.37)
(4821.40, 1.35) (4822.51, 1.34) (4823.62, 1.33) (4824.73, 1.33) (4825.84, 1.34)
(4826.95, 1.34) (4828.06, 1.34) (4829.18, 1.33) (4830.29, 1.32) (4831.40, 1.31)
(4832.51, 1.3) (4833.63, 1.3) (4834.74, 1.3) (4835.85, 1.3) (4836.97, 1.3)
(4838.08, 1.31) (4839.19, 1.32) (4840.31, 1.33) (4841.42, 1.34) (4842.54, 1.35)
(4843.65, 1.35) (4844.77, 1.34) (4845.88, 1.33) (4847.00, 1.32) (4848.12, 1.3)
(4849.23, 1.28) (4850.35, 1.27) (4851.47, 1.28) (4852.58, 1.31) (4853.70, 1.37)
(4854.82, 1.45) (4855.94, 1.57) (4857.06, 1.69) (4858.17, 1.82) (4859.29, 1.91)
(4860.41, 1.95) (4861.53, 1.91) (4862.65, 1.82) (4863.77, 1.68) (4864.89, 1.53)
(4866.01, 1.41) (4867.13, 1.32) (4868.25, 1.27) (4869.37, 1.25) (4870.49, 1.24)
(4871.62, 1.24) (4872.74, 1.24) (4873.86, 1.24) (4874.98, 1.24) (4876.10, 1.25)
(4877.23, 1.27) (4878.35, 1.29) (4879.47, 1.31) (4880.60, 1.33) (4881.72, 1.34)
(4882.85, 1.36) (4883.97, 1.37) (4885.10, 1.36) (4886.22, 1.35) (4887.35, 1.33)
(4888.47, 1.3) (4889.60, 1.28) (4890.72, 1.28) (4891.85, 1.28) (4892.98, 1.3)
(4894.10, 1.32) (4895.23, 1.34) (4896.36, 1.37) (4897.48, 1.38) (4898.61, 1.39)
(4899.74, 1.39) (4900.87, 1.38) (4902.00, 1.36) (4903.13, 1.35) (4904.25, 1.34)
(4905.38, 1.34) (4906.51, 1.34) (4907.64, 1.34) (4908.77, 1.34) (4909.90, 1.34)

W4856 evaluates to -4.02 A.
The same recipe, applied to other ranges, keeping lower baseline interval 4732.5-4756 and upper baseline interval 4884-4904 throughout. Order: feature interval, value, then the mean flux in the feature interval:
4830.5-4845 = 0.56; 1.32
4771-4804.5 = 0.29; 1.39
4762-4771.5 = 0.17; 1.39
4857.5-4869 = -2.52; 1.66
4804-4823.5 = -0.41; 1.41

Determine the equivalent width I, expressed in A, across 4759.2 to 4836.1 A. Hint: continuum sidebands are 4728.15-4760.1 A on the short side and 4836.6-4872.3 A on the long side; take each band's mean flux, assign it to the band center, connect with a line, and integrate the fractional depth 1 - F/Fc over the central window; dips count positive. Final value 2.52 A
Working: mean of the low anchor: 1.42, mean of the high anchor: 1.44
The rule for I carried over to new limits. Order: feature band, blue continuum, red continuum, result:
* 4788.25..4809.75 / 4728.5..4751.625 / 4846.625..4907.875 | -0.3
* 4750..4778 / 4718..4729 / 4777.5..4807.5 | -1.2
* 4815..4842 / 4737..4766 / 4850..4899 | 1.5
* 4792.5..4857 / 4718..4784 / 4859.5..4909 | 0.6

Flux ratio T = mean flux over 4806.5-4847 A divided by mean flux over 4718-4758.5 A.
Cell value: 0.97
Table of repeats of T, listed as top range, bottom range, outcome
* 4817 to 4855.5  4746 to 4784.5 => 0.94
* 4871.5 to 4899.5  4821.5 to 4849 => 0.99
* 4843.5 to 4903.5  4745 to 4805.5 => 0.98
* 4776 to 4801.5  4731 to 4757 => 0.97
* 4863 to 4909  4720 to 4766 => 0.95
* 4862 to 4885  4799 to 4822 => 0.96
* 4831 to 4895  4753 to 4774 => 0.96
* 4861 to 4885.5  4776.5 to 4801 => 0.99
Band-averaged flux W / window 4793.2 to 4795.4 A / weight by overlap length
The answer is 1.45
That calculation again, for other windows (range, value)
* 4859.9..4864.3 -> 1.84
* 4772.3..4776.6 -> 1.4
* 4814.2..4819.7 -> 1.42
